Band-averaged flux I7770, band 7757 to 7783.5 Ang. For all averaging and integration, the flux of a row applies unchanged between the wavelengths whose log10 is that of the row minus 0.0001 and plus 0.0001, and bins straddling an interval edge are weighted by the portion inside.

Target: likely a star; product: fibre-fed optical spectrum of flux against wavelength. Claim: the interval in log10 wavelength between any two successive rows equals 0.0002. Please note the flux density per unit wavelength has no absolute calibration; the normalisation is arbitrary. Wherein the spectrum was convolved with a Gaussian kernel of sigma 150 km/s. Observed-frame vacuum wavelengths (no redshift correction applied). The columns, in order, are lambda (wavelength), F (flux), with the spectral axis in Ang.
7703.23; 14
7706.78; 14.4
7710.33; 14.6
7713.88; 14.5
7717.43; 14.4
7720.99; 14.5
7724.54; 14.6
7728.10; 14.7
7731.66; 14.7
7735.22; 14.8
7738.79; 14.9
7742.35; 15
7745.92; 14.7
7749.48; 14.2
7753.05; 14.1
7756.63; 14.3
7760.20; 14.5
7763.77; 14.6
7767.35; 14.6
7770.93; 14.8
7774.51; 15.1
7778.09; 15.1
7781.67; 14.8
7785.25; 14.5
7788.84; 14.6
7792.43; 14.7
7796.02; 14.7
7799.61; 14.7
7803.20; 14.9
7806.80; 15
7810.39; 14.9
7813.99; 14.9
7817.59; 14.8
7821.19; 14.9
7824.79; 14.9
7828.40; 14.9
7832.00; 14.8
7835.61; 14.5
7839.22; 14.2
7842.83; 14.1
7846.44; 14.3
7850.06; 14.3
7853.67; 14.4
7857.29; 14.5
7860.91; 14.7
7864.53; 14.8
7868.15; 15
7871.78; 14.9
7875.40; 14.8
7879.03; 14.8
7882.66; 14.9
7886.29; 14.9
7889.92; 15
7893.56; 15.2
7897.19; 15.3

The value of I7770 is 14.8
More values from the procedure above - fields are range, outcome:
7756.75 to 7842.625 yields 14.7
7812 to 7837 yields 14.8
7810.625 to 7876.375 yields 14.7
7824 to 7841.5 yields 14.6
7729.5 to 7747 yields 14.8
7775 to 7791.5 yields 14.8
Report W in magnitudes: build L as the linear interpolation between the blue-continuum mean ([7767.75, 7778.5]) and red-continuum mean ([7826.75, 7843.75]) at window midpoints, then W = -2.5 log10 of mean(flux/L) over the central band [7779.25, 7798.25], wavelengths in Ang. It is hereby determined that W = 0.011 mag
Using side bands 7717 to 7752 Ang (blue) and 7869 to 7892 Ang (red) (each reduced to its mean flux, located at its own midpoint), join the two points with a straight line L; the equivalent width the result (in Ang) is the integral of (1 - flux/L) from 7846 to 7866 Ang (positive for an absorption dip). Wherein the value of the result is 0.5 Ang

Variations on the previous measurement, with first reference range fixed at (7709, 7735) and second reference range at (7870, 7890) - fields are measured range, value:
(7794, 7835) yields -0.24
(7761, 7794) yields -0.13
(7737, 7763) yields 0.19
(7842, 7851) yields 0.35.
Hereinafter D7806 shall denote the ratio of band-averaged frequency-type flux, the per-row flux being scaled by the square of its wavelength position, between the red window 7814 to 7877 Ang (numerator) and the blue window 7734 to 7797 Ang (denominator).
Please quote 1.02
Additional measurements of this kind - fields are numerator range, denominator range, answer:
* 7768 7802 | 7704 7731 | 1.04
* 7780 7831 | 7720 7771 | 1.03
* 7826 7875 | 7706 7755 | 1.03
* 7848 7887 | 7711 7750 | 1.04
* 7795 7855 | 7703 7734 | 1.04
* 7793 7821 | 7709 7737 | 1.04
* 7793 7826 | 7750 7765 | 1.05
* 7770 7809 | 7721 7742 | 1.02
